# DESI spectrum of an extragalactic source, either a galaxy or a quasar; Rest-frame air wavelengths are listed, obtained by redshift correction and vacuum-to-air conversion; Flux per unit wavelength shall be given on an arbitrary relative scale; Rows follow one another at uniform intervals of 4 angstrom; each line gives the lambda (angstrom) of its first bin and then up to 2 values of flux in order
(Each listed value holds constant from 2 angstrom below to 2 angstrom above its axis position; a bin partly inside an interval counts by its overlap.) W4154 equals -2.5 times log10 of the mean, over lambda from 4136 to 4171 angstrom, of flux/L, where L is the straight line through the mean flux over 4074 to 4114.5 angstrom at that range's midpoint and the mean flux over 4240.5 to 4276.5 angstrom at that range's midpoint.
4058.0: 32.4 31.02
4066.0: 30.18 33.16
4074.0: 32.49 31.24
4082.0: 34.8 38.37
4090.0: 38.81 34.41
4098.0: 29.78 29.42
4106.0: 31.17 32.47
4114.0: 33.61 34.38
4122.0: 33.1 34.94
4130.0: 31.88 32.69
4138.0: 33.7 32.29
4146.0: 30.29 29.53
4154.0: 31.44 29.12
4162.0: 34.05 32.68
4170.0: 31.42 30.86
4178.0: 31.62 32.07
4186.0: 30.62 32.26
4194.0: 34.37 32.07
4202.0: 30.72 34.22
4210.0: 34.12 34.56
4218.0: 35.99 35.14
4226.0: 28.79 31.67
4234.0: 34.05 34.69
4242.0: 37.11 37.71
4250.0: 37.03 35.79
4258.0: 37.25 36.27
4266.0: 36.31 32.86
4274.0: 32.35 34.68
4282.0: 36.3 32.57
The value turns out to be 0.09 mag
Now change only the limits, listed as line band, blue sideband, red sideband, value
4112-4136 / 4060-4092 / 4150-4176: -0.03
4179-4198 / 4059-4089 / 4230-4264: 0.09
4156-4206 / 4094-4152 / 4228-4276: 0.05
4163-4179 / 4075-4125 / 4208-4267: 0.08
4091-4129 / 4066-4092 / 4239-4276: 0.06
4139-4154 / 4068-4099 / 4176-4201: 0.07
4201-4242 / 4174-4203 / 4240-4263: 0.03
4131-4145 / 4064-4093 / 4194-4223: 0.04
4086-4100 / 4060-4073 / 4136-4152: -0.11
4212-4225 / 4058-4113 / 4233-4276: 0.01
